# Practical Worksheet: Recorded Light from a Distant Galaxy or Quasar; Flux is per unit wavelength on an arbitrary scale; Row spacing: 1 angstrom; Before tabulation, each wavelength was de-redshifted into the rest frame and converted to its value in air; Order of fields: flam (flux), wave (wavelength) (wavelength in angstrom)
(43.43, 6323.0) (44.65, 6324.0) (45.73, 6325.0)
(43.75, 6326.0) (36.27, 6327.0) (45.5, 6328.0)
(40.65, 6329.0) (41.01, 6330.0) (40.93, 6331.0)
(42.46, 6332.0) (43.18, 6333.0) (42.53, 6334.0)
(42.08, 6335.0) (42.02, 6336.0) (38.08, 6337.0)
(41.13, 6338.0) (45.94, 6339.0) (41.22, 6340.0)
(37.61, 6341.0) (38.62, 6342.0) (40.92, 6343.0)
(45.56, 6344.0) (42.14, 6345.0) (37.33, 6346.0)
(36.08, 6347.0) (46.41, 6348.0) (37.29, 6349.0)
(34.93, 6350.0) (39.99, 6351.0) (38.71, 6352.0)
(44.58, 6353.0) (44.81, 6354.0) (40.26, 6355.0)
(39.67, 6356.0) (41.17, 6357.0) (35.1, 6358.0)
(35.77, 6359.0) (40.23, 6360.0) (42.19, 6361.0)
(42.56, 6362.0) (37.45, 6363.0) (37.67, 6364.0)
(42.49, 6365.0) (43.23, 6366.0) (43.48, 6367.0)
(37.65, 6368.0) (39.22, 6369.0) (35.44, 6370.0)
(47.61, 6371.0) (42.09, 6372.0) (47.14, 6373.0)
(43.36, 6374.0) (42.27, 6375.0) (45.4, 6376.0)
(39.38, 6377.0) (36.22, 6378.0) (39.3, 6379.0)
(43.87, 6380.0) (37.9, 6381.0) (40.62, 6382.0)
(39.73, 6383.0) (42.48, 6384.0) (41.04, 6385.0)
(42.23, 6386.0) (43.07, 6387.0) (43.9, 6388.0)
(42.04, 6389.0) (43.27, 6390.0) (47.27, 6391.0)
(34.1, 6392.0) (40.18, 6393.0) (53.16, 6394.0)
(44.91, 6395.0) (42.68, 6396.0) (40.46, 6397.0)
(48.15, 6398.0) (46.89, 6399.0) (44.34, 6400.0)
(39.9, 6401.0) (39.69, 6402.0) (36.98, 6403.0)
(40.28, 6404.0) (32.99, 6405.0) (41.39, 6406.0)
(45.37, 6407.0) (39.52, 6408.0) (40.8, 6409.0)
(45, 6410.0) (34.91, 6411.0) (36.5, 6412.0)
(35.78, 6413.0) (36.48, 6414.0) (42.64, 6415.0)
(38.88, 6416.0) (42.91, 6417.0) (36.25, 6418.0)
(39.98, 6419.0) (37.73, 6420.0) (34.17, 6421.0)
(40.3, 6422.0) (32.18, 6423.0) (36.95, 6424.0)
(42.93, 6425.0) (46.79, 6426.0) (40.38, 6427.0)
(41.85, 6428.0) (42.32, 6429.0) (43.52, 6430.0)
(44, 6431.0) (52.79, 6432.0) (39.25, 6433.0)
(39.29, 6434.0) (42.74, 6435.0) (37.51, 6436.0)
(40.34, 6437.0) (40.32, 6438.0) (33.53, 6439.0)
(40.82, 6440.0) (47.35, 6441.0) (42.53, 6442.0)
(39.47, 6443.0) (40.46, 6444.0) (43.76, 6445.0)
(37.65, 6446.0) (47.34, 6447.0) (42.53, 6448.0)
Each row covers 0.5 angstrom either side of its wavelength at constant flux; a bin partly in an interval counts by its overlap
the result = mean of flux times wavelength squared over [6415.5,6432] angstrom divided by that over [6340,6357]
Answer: 1.0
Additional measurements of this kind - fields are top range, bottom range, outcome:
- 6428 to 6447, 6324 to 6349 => 1.04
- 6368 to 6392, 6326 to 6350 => 1.03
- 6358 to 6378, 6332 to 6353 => 1.02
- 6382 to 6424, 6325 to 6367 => 1.02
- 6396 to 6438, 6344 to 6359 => 1.04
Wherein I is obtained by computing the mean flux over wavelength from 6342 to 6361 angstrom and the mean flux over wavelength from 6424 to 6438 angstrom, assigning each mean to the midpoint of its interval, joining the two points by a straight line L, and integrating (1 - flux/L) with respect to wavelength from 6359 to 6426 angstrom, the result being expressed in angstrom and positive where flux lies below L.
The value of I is 0.55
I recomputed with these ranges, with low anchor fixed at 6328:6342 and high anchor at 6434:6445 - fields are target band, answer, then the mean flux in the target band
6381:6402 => -0.93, 42.8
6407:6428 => 0.78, 39.3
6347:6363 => 0.50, 40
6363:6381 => -0.06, 41.3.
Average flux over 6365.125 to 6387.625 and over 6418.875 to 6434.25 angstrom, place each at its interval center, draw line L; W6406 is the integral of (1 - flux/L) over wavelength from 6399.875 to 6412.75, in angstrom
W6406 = 0.5 angstrom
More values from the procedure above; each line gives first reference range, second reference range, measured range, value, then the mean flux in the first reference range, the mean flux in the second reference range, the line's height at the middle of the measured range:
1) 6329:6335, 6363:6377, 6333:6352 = 0.6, 41.9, 41.8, 41.9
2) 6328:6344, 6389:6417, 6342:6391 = 0.5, 41.5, 41.2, 41.4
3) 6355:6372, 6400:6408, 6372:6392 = -1.0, 40.1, 39.8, 40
